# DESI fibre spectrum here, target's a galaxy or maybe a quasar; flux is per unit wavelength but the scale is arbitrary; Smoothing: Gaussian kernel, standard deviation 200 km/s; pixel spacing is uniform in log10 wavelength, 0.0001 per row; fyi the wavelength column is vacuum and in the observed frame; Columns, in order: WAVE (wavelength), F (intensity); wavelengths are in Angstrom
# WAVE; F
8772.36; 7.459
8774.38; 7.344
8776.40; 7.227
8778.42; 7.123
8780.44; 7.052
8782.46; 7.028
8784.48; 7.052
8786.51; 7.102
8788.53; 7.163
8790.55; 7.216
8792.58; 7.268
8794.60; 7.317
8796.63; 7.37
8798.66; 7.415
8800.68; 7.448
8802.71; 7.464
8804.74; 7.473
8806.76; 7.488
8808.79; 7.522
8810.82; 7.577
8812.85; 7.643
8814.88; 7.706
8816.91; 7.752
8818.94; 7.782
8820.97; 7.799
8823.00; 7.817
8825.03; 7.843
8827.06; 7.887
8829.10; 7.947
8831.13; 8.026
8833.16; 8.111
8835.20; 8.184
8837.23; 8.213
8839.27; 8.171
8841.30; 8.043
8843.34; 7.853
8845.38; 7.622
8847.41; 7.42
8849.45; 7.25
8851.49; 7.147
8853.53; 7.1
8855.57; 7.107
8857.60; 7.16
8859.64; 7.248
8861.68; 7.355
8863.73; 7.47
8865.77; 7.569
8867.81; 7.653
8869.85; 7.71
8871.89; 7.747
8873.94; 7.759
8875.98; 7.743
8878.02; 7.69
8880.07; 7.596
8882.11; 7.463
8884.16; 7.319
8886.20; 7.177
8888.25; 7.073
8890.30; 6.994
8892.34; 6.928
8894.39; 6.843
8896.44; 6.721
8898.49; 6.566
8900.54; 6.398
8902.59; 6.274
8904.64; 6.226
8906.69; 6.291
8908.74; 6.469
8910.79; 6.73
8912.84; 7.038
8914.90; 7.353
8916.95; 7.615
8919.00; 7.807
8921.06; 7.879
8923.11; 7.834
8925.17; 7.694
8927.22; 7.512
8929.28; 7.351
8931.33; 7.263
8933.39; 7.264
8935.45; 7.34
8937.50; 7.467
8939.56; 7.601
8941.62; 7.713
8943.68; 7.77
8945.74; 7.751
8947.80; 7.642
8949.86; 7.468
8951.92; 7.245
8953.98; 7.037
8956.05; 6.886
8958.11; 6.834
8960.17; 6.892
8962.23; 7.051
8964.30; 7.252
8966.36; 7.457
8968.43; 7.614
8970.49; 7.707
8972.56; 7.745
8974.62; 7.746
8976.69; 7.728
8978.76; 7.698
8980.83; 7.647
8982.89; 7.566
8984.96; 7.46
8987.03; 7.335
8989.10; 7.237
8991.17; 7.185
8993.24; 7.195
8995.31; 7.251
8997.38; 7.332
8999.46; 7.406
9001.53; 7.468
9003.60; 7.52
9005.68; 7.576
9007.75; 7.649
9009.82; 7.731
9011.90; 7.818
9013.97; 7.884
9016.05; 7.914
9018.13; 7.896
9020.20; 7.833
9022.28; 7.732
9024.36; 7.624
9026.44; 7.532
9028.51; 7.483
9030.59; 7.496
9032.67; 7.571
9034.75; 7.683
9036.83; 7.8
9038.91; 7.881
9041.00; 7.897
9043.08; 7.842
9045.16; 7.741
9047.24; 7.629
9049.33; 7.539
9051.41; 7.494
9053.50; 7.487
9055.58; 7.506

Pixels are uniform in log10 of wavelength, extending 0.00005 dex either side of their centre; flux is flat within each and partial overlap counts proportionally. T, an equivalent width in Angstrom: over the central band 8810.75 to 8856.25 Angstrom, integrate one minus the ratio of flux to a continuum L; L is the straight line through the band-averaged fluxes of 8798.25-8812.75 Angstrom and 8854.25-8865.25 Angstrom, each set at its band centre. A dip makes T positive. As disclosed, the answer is -2.2 Angstrom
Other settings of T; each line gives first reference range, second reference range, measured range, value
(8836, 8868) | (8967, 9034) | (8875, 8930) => 3.0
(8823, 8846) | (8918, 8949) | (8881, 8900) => 1.9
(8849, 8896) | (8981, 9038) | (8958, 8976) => 0.2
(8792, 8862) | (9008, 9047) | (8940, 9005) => 2.4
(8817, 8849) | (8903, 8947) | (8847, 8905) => 3.2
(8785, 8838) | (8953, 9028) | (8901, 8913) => 1.7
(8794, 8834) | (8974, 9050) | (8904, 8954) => 1.9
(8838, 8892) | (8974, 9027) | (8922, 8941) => 0.1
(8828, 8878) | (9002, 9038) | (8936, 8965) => 1.3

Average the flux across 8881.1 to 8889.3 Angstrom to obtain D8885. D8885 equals 7.25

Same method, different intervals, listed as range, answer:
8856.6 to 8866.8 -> 7.36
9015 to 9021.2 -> 7.88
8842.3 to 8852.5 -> 7.46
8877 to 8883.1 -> 7.59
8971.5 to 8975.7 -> 7.74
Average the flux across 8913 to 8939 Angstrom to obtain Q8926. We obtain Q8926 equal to 7.52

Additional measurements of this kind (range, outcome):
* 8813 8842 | 7.94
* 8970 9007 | 7.49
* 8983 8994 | 7.31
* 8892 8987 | 7.27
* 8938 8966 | 7.32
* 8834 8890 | 7.54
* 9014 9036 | 7.69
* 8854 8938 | 7.23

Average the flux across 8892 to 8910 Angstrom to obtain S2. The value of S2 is 6.51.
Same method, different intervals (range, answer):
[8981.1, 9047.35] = 7.6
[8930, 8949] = 7.53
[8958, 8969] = 7.19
